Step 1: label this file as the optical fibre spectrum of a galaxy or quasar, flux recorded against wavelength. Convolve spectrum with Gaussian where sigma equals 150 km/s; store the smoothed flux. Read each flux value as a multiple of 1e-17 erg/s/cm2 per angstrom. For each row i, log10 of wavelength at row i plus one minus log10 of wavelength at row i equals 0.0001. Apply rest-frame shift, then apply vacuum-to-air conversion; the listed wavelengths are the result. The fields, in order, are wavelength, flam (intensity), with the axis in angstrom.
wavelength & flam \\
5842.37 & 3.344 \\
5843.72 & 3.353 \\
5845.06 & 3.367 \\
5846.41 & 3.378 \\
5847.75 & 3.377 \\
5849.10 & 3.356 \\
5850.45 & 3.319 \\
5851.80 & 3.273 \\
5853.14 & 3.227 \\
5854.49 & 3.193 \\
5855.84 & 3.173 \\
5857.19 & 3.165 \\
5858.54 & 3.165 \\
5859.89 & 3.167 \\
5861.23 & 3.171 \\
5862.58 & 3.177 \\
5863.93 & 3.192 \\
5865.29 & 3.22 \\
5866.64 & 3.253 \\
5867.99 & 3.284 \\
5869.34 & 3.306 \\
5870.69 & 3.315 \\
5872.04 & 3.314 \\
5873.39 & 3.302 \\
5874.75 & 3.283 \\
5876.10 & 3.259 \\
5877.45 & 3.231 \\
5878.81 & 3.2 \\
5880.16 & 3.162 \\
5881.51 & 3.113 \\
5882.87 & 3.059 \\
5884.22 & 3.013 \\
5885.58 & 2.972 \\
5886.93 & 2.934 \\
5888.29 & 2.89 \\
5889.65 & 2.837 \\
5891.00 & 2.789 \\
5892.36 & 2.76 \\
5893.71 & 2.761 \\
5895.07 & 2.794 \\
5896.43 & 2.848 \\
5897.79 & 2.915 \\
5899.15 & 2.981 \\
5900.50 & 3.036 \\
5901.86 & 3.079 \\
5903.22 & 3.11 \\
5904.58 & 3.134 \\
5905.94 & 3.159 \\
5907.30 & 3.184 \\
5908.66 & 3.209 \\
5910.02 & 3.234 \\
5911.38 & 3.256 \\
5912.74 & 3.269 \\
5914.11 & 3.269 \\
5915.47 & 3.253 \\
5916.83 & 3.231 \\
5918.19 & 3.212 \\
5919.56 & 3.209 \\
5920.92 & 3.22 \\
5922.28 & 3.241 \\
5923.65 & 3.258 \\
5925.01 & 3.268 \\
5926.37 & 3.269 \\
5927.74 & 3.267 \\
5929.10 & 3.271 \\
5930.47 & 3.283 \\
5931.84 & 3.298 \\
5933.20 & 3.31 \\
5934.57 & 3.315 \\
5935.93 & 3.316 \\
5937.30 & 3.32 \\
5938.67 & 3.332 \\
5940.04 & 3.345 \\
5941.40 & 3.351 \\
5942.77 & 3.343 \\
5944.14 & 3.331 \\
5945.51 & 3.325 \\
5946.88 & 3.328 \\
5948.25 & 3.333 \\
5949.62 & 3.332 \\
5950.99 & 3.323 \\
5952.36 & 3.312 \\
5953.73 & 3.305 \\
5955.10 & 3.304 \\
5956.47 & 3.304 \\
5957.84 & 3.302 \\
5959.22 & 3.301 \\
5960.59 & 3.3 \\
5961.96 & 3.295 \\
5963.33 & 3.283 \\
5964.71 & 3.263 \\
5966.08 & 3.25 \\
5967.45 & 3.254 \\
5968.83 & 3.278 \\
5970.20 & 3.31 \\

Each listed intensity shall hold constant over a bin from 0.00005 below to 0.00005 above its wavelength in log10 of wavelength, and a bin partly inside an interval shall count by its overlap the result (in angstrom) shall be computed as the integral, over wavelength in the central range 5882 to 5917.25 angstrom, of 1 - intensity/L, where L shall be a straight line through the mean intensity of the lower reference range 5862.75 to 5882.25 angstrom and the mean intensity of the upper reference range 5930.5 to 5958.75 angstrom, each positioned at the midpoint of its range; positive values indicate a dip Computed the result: 2.5 angstrom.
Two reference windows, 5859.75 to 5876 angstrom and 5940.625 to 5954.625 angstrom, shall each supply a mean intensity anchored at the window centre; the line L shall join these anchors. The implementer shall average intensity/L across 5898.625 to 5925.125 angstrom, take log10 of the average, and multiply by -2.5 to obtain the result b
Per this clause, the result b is 0.03 mag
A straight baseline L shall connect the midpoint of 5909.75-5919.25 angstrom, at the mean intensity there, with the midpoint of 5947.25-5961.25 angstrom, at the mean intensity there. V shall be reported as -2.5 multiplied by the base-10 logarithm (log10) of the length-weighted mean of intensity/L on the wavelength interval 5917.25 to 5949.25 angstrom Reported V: -0.01 mag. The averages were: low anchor 3.24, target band 3.29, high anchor 3.31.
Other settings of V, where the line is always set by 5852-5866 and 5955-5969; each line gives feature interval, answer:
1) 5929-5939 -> -0.02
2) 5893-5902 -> 0.11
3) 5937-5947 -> -0.02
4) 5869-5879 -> -0.03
